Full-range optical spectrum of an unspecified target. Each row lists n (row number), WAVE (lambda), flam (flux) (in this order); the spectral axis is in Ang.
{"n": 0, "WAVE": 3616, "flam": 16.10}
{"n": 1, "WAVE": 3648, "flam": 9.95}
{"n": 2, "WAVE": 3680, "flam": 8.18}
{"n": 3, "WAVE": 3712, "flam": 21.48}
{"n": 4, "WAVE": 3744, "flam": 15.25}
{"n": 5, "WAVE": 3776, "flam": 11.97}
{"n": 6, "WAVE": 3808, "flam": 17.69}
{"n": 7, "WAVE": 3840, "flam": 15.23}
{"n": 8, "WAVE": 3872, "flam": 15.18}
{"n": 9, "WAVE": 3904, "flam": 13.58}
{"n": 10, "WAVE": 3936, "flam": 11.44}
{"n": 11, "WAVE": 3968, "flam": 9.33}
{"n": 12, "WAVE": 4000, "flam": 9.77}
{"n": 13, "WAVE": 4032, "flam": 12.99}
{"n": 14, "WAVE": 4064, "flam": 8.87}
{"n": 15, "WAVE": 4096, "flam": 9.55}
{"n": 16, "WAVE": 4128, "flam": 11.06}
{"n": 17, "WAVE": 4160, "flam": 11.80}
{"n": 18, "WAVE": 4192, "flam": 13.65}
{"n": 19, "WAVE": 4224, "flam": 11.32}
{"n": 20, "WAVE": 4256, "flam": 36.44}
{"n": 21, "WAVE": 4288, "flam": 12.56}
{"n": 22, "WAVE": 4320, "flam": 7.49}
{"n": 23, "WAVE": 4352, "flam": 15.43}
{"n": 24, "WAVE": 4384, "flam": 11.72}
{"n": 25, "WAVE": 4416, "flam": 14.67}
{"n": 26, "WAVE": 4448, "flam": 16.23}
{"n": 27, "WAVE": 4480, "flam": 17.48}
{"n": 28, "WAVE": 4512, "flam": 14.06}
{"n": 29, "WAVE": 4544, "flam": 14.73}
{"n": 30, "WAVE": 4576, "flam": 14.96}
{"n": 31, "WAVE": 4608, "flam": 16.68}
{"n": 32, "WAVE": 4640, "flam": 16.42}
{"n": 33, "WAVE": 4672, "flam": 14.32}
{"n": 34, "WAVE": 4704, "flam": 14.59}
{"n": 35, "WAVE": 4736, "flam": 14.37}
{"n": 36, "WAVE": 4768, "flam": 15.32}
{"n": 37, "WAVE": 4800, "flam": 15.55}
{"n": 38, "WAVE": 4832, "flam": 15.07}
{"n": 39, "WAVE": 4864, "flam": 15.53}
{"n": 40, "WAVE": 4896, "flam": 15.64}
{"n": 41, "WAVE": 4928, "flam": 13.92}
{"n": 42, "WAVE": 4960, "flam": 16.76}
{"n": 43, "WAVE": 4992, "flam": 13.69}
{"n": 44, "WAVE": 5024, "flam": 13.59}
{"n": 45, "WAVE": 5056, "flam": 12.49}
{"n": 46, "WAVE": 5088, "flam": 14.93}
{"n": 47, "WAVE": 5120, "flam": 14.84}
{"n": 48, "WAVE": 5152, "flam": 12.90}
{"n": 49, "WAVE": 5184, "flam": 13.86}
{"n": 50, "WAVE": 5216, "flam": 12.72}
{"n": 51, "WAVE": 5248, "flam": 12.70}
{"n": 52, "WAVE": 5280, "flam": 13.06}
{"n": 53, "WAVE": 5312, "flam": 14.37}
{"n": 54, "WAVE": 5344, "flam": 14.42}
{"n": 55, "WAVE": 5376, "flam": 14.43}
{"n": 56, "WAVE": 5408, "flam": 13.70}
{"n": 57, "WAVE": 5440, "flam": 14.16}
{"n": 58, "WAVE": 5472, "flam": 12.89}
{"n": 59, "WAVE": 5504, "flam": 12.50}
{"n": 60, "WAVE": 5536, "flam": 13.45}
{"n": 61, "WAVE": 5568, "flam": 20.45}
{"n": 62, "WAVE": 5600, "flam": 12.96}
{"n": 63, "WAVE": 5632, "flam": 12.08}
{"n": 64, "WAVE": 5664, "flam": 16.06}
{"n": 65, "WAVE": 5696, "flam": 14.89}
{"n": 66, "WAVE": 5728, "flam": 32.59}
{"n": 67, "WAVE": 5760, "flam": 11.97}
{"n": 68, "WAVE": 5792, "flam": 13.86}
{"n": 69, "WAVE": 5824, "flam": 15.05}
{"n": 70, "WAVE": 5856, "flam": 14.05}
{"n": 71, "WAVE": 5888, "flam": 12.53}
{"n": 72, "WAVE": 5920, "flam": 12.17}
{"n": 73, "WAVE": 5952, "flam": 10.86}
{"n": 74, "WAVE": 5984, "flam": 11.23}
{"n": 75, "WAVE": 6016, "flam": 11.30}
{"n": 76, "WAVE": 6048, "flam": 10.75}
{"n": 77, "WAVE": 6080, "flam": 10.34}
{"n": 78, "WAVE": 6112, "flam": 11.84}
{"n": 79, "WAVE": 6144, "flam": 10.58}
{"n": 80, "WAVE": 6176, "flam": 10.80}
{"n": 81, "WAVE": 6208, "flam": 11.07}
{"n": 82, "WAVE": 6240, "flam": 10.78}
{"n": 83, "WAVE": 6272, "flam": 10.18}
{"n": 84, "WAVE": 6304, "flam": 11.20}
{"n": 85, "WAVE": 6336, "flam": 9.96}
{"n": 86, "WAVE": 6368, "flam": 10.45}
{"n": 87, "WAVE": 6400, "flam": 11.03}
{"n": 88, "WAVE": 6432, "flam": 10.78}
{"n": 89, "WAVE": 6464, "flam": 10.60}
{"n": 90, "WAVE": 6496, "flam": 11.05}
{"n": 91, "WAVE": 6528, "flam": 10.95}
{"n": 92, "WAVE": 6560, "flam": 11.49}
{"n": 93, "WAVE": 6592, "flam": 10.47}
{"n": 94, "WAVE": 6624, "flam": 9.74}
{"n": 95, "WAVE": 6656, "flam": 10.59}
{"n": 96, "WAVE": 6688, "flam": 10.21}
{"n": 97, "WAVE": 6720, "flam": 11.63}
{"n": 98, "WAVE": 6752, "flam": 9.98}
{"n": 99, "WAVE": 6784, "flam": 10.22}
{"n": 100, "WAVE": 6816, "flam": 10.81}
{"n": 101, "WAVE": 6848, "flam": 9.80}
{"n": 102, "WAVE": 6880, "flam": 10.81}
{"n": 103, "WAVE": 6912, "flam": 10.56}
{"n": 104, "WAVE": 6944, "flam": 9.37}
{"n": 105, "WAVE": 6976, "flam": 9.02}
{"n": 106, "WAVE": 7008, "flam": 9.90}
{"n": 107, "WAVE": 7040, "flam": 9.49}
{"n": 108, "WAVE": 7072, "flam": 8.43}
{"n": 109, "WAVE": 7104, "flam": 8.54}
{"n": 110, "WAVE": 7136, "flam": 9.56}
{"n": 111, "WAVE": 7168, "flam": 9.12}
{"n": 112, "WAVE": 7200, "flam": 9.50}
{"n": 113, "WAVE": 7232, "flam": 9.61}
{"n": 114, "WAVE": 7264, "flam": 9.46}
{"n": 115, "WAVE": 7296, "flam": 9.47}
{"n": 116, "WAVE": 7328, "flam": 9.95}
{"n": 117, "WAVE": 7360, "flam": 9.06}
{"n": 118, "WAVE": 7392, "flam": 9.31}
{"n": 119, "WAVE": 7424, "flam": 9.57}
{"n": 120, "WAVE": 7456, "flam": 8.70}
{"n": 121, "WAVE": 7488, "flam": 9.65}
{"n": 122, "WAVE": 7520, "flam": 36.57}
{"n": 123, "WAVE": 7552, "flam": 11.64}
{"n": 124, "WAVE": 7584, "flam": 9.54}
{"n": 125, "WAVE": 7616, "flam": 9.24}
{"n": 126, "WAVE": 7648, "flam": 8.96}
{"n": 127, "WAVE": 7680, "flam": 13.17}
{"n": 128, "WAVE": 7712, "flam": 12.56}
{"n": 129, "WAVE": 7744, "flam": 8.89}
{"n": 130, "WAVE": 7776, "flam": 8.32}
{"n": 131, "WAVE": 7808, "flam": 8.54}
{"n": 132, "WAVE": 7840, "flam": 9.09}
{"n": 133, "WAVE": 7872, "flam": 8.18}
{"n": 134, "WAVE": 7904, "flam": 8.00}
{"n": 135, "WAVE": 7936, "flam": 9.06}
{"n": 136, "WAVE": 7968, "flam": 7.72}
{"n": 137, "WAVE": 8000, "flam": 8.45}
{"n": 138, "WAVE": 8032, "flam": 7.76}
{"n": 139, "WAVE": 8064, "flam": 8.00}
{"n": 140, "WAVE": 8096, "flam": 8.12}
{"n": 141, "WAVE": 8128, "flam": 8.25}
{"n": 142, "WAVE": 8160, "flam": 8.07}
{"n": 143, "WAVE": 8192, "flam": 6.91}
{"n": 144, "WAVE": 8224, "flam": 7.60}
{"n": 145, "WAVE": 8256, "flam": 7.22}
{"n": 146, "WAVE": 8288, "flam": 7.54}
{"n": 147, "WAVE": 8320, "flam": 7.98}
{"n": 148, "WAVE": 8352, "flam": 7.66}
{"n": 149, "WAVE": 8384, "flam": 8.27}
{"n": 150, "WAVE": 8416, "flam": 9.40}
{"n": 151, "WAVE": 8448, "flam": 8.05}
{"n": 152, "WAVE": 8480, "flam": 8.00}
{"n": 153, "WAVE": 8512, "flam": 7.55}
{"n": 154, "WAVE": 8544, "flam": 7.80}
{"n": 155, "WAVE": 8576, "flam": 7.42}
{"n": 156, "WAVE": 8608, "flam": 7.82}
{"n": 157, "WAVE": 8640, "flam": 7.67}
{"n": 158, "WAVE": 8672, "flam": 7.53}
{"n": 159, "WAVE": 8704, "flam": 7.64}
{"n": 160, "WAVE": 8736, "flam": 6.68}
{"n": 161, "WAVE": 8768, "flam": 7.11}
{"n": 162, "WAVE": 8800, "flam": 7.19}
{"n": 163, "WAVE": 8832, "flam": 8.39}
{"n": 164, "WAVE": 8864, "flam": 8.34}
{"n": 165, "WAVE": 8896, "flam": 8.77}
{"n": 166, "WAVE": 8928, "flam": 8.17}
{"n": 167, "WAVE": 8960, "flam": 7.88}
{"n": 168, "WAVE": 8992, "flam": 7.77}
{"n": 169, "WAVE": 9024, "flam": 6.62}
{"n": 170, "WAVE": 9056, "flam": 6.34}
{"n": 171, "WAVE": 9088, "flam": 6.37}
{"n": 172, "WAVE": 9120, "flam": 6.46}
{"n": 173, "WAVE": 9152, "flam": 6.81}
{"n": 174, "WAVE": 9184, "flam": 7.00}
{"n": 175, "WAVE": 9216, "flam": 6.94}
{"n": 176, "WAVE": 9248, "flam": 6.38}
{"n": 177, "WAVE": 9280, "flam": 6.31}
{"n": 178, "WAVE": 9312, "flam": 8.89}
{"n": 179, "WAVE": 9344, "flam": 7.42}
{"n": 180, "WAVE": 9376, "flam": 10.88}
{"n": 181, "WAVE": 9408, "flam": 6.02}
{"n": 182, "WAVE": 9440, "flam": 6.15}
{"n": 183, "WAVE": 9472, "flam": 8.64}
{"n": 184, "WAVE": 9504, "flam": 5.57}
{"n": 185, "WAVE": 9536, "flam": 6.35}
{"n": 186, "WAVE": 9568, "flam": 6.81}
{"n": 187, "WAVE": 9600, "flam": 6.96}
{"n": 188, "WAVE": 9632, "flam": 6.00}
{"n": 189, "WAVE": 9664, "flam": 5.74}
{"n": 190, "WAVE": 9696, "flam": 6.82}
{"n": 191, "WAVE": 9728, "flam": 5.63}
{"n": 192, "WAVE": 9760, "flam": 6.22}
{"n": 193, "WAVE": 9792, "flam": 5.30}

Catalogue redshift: 0.145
